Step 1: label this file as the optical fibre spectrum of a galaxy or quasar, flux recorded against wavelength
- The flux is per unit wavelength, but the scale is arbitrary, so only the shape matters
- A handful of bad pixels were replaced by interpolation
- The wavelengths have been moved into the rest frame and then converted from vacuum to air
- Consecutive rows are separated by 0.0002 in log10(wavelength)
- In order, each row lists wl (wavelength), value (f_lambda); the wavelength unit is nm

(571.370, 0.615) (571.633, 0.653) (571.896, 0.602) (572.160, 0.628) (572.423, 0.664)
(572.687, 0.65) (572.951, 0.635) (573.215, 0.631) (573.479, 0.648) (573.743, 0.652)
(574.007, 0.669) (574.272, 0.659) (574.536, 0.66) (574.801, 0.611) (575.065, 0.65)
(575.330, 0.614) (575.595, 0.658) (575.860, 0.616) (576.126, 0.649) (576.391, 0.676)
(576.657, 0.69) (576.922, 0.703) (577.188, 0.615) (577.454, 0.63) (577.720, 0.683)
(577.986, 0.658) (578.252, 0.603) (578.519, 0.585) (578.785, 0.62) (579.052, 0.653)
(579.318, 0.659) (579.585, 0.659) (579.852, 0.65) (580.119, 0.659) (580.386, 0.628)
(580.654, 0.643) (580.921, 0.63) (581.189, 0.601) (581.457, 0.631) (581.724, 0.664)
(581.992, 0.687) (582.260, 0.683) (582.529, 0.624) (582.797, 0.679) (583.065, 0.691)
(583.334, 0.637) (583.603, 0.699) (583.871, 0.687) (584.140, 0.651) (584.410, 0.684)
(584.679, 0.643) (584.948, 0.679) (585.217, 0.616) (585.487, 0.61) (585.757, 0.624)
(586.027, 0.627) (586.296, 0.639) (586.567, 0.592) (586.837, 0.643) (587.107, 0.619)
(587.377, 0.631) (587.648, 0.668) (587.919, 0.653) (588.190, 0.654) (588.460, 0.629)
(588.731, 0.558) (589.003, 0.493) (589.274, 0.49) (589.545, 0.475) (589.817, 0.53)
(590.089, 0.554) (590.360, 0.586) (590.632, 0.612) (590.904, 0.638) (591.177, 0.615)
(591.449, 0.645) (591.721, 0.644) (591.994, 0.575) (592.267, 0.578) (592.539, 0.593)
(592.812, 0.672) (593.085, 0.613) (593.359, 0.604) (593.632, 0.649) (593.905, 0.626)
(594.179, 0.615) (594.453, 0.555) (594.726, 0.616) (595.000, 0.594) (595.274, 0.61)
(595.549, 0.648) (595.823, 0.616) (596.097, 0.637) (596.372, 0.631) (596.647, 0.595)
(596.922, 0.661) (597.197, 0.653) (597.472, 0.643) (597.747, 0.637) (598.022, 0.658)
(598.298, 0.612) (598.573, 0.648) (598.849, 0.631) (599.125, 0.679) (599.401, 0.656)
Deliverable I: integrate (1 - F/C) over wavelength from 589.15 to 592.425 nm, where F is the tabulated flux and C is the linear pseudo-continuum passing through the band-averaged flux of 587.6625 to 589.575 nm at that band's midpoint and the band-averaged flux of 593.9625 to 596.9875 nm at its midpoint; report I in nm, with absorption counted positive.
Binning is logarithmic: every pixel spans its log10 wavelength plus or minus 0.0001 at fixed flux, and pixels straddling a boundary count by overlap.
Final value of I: 0.05 nm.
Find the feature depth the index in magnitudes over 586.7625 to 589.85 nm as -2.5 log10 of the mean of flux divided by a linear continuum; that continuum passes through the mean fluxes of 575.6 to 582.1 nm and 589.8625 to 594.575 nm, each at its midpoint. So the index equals 0.06 mag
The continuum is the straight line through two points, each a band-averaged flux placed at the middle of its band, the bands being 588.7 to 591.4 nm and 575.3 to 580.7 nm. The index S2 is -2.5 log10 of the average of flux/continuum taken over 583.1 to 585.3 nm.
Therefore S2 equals -0.11 mag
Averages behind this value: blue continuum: 0.646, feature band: 0.664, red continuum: 0.558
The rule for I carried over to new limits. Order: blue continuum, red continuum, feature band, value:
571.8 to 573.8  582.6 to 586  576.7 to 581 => 0.03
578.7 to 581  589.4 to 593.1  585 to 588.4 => -0.10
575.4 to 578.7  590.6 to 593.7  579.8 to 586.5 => -0.16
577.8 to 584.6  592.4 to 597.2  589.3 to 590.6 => 0.19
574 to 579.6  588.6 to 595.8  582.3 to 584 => -0.13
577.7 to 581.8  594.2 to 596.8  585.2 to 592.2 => 0.26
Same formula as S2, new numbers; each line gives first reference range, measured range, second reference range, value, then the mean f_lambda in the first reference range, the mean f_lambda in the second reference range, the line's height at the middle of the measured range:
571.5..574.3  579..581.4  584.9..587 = -0.01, 0.644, 0.627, 0.634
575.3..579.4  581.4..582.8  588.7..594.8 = -0.06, 0.645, 0.589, 0.627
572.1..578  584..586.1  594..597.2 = -0.01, 0.65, 0.618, 0.634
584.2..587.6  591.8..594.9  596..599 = 0.05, 0.635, 0.637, 0.636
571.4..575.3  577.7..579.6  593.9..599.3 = 0.00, 0.642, 0.628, 0.639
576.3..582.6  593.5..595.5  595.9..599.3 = 0.05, 0.647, 0.64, 0.641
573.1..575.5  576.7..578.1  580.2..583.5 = -0.02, 0.644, 0.65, 0.647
